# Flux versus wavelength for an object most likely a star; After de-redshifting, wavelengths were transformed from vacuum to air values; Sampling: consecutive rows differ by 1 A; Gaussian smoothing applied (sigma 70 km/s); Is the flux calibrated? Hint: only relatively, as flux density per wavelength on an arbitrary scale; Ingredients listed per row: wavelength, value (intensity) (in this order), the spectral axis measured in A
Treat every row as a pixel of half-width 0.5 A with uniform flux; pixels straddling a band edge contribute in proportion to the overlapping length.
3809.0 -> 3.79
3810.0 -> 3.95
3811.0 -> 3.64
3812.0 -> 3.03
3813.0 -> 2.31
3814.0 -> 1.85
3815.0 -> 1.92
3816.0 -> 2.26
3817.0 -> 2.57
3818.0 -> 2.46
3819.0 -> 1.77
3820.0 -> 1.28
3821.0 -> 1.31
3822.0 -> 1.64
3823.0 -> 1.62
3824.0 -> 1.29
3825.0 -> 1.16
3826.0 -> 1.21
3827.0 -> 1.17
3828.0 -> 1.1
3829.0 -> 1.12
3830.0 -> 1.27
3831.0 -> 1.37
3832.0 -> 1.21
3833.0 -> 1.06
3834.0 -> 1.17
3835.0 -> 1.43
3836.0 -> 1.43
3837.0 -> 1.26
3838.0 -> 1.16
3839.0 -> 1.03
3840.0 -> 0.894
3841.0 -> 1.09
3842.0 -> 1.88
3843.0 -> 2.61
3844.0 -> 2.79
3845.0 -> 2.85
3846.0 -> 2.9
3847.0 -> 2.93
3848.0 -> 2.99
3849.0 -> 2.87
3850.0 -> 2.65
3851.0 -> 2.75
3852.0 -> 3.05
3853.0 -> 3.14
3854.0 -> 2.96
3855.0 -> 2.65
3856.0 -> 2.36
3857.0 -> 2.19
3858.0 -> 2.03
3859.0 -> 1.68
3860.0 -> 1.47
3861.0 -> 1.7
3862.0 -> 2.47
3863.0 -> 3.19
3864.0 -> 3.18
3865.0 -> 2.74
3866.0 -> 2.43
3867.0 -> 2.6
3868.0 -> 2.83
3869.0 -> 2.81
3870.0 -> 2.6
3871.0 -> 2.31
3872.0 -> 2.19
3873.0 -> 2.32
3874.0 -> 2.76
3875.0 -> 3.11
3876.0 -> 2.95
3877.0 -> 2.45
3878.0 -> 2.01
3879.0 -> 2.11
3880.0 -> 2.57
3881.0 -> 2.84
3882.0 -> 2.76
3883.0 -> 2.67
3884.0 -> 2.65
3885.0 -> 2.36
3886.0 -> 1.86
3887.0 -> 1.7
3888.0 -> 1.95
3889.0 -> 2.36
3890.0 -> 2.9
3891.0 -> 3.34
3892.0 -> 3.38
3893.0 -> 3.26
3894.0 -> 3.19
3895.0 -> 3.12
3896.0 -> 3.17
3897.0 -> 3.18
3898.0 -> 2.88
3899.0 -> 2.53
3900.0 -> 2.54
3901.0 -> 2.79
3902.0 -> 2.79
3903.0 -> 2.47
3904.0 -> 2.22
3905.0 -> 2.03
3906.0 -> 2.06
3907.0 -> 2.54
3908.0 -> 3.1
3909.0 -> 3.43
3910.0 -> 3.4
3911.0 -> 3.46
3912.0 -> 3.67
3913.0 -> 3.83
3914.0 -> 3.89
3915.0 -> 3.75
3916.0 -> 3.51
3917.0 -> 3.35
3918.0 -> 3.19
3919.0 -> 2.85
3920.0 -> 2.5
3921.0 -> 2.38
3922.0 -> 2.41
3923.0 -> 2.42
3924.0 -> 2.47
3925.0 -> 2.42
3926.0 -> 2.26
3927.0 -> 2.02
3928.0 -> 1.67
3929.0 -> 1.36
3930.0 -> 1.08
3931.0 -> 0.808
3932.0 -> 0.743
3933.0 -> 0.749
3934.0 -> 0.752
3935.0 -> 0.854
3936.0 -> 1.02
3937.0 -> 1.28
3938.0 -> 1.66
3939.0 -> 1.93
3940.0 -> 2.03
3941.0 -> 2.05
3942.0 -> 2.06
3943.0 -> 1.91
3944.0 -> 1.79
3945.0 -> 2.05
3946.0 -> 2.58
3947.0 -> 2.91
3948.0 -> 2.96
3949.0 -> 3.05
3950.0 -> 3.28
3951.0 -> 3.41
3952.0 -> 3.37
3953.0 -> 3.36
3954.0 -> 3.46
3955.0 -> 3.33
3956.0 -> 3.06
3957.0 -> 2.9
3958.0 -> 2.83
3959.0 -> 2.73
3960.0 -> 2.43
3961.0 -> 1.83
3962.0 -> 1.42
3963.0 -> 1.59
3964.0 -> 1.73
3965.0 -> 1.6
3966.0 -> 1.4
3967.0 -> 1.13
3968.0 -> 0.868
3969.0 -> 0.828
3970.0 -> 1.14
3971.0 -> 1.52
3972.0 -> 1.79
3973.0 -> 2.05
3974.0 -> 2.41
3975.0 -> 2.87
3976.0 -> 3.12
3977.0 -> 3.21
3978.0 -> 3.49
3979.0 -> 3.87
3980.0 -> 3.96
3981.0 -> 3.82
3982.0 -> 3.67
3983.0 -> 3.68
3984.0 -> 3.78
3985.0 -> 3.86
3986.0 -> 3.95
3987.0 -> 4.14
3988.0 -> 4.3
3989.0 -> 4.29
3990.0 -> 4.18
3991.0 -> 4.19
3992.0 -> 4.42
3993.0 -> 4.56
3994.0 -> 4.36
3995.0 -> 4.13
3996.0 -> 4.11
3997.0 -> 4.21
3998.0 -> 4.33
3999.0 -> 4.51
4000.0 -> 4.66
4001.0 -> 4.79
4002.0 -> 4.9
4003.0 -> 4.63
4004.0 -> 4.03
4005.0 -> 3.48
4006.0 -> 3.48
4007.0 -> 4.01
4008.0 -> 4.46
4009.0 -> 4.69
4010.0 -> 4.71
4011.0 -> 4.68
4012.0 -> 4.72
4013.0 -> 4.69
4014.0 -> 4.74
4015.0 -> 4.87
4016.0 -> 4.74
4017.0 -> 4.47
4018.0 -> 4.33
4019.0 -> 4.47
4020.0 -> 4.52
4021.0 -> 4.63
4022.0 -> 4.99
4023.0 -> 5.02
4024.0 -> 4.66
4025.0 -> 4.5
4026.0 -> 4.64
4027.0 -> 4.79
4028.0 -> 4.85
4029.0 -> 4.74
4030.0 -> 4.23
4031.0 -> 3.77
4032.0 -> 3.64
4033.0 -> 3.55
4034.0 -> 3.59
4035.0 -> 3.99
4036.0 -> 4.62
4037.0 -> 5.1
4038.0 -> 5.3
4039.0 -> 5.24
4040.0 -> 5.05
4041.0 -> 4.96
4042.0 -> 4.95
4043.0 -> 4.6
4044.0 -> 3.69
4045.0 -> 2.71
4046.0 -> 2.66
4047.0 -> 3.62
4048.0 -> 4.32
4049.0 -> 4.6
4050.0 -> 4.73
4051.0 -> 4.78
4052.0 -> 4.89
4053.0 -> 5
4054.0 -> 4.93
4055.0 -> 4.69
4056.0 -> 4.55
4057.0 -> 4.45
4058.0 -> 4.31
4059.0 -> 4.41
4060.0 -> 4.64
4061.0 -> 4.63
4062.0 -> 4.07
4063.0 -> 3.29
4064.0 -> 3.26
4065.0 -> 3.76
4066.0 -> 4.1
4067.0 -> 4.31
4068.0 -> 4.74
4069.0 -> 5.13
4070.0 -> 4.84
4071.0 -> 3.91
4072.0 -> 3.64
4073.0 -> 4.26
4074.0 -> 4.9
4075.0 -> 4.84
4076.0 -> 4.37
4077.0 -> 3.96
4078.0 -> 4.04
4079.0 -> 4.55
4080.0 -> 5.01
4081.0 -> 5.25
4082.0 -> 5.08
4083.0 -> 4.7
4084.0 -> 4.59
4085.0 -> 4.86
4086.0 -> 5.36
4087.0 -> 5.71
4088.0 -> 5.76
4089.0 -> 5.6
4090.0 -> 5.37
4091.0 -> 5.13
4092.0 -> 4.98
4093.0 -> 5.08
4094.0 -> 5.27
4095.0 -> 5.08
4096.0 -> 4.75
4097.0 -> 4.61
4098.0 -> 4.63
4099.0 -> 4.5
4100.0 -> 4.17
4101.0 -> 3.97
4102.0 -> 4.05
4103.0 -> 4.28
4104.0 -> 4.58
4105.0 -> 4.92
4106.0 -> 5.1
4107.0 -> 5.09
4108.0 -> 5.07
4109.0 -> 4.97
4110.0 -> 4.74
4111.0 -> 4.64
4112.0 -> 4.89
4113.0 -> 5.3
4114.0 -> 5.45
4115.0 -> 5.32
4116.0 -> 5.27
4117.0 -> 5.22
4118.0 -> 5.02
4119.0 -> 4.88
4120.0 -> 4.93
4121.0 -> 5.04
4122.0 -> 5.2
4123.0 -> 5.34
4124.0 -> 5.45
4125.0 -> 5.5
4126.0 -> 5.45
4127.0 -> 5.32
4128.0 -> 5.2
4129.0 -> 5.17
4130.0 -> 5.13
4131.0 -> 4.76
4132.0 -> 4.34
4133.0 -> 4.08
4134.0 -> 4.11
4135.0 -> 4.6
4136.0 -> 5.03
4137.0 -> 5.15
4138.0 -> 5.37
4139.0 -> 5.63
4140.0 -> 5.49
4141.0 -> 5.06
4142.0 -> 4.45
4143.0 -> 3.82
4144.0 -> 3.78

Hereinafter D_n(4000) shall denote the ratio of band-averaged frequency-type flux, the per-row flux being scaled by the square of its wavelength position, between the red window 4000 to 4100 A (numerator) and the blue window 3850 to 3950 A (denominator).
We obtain 2.0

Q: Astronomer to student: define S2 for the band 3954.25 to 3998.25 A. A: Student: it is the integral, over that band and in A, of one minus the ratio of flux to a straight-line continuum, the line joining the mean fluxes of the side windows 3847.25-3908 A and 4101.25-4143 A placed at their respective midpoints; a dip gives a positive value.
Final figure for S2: 7.0 A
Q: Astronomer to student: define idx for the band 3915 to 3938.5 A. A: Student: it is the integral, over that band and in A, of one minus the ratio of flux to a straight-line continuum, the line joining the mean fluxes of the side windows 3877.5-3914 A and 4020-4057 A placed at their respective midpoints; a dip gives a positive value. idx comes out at 8.8 A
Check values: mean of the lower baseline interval 2.77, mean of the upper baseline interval 4.46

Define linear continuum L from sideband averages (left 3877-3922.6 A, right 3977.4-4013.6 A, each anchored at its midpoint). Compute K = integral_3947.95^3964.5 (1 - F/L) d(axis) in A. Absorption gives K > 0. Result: 4.02 A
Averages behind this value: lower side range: 2.82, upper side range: 4.21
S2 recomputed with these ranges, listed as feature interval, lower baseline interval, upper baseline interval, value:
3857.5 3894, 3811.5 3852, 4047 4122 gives -3.0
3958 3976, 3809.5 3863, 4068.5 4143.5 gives 8.5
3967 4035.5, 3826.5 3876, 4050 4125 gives -1.9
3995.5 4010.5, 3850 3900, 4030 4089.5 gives -1.7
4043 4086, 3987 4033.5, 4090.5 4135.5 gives 2.8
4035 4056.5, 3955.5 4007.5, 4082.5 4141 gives -2.2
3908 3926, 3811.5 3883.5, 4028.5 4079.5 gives -1.4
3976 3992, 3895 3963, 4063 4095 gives -2.8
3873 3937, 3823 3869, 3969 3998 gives 2.9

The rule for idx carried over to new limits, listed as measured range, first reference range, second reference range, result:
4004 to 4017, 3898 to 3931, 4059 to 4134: -2.18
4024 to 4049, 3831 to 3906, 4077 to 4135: -0.72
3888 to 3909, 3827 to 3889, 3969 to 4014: -0.68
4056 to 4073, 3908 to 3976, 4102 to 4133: -0.14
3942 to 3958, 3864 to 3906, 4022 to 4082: 2.22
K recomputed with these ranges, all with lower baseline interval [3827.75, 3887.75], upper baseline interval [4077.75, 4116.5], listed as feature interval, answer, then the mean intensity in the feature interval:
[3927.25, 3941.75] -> 8.37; 1.31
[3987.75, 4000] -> -1.80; 4.31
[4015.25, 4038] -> -1.91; 4.47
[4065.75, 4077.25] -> 0.49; 4.43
